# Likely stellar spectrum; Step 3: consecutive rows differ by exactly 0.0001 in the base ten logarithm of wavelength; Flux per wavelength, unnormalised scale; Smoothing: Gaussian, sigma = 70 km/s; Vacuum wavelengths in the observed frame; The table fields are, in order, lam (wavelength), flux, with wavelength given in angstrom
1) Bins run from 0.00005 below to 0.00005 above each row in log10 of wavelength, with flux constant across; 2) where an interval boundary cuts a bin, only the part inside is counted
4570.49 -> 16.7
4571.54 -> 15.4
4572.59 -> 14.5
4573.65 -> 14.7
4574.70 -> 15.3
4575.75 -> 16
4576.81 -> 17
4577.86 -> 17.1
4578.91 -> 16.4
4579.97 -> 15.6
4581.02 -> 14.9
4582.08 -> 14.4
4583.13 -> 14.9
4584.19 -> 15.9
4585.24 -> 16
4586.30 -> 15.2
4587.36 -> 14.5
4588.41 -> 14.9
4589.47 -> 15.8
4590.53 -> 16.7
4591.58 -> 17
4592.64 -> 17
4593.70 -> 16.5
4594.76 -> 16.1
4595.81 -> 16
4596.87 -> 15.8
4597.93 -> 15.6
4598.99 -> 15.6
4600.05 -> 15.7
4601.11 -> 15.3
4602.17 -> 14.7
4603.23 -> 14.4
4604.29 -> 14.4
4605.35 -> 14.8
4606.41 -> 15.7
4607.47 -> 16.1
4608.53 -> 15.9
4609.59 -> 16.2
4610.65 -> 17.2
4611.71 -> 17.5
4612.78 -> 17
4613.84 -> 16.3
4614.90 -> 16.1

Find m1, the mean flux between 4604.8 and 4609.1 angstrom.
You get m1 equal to 15.6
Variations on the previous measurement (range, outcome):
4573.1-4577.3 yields 15.7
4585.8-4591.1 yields 15.4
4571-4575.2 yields 15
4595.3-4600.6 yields 15.7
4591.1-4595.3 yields 16.6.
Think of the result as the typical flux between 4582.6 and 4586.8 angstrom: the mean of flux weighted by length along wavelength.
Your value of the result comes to 15.5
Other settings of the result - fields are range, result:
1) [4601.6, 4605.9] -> 14.6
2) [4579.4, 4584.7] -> 15.1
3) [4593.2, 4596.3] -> 16.2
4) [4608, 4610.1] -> 16.1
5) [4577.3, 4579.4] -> 16.8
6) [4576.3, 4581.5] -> 16.2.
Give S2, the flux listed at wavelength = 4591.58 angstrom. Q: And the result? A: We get 17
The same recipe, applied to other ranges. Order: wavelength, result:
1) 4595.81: 16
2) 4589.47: 15.8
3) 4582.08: 14.4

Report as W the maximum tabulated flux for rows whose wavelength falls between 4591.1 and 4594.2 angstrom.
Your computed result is 17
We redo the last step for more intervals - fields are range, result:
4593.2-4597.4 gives 16.5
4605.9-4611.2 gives 17.2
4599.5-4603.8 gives 15.7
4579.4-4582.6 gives 15.6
